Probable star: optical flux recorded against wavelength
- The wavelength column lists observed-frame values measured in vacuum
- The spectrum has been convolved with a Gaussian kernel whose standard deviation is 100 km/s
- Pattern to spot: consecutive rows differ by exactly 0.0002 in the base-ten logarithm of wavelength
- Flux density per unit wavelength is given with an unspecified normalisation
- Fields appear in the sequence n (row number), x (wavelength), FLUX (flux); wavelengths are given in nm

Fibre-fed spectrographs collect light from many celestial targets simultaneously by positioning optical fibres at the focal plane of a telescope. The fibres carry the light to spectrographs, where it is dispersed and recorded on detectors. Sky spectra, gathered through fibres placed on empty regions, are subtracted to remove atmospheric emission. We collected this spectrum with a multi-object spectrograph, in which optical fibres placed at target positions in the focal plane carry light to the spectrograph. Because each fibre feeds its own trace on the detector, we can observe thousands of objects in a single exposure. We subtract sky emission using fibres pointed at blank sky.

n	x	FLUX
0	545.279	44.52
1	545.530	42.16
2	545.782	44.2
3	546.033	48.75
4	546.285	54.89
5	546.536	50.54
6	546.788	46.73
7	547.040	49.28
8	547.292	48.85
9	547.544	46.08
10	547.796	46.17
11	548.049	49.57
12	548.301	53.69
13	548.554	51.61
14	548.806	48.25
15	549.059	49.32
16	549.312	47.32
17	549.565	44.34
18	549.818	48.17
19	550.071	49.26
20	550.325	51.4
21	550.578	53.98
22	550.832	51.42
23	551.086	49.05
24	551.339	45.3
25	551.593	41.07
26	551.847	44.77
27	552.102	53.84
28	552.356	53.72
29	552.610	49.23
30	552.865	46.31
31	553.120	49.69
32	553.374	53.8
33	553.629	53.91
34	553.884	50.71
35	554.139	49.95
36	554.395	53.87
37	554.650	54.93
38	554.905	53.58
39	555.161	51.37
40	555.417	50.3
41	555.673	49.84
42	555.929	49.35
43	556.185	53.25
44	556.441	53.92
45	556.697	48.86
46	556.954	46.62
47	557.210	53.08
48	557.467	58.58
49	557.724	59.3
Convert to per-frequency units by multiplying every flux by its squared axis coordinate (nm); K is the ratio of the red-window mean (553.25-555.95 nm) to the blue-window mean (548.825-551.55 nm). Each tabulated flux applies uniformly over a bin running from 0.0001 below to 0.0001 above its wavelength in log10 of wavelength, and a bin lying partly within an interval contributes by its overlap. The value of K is 1.09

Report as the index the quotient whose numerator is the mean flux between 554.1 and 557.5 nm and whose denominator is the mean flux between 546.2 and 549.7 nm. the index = 1.1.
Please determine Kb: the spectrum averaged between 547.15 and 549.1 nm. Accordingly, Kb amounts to 49.2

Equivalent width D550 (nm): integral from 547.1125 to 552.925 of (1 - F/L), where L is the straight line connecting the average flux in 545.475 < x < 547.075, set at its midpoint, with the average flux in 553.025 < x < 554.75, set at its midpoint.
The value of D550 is 0.167 nm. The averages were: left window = 48.3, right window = 52.4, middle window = 48.8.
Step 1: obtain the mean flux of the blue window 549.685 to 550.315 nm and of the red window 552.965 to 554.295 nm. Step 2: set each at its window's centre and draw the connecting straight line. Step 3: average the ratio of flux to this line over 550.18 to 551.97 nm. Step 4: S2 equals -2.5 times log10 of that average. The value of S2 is 0.04 mag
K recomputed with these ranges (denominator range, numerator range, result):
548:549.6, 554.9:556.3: 1.06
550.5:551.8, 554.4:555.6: 1.12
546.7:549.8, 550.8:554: 1.04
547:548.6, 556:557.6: 1.10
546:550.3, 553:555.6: 1.09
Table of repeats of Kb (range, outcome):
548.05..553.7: 49.5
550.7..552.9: 48.4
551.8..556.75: 51.4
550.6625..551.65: 47.4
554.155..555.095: 53.4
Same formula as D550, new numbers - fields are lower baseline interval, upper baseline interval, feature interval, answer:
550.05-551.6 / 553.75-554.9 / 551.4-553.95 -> 0.07 nm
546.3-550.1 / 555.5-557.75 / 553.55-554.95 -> -0.04 nm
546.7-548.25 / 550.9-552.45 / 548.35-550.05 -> -0.02 nm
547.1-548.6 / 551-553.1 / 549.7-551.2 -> -0.07 nm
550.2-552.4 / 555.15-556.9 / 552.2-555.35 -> -0.11 nm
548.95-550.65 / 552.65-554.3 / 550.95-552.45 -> 0.06 nm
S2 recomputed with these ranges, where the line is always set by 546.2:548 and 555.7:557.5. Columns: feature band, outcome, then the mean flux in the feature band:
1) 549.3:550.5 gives 0.03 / 48.4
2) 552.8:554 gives -0.01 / 51.1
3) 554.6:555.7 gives -0.02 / 52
